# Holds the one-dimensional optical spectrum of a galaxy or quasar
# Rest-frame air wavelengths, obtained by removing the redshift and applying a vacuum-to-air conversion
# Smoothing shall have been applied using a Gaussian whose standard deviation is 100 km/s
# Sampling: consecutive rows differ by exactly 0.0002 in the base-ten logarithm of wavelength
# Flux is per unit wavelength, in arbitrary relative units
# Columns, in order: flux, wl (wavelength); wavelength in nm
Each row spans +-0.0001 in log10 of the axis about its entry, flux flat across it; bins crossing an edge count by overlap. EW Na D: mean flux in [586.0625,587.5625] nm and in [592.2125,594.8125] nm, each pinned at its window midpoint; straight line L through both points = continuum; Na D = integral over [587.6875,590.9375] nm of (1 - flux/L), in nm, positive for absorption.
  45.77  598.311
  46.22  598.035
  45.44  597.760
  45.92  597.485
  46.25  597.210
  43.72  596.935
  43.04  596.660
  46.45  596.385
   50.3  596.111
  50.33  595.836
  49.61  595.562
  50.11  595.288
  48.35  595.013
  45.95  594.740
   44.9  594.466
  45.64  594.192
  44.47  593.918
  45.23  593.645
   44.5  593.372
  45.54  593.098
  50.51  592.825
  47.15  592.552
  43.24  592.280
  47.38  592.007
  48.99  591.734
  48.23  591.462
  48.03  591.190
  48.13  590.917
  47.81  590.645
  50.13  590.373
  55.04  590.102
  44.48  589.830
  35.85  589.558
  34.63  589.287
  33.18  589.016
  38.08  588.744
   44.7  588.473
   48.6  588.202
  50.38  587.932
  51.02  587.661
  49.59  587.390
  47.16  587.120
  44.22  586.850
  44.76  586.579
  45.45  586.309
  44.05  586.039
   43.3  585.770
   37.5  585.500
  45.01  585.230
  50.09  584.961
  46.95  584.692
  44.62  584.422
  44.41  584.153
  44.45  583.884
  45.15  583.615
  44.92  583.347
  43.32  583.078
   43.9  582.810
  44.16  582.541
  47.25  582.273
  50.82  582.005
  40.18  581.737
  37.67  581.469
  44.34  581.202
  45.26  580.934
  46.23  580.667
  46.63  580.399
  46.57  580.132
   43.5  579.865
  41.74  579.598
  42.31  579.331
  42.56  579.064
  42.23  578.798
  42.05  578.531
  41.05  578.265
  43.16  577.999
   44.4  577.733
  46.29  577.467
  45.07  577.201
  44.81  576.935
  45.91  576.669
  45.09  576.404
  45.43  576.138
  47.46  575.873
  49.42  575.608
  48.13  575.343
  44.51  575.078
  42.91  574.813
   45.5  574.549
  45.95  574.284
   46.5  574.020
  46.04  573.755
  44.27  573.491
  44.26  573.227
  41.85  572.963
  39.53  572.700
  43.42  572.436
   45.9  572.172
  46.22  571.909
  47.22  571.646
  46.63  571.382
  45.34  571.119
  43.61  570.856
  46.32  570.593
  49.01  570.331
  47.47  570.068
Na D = 0.12 nm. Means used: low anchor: 46.2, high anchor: 45.8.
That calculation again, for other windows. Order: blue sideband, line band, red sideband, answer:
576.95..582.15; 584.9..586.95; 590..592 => 0.12 nm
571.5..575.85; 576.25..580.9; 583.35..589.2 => 0.09 nm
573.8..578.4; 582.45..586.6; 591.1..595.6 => 0.15 nm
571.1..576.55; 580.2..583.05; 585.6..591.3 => 0.04 nm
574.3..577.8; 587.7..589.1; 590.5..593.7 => 0.09 nm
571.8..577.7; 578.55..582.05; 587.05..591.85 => 0.14 nm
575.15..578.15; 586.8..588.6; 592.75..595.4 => -0.08 nm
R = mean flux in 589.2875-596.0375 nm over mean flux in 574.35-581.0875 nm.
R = 1.05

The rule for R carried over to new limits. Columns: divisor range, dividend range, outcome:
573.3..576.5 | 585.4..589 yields 0.98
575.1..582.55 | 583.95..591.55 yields 1.01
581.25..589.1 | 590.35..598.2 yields 1.05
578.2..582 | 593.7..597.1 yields 1.08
